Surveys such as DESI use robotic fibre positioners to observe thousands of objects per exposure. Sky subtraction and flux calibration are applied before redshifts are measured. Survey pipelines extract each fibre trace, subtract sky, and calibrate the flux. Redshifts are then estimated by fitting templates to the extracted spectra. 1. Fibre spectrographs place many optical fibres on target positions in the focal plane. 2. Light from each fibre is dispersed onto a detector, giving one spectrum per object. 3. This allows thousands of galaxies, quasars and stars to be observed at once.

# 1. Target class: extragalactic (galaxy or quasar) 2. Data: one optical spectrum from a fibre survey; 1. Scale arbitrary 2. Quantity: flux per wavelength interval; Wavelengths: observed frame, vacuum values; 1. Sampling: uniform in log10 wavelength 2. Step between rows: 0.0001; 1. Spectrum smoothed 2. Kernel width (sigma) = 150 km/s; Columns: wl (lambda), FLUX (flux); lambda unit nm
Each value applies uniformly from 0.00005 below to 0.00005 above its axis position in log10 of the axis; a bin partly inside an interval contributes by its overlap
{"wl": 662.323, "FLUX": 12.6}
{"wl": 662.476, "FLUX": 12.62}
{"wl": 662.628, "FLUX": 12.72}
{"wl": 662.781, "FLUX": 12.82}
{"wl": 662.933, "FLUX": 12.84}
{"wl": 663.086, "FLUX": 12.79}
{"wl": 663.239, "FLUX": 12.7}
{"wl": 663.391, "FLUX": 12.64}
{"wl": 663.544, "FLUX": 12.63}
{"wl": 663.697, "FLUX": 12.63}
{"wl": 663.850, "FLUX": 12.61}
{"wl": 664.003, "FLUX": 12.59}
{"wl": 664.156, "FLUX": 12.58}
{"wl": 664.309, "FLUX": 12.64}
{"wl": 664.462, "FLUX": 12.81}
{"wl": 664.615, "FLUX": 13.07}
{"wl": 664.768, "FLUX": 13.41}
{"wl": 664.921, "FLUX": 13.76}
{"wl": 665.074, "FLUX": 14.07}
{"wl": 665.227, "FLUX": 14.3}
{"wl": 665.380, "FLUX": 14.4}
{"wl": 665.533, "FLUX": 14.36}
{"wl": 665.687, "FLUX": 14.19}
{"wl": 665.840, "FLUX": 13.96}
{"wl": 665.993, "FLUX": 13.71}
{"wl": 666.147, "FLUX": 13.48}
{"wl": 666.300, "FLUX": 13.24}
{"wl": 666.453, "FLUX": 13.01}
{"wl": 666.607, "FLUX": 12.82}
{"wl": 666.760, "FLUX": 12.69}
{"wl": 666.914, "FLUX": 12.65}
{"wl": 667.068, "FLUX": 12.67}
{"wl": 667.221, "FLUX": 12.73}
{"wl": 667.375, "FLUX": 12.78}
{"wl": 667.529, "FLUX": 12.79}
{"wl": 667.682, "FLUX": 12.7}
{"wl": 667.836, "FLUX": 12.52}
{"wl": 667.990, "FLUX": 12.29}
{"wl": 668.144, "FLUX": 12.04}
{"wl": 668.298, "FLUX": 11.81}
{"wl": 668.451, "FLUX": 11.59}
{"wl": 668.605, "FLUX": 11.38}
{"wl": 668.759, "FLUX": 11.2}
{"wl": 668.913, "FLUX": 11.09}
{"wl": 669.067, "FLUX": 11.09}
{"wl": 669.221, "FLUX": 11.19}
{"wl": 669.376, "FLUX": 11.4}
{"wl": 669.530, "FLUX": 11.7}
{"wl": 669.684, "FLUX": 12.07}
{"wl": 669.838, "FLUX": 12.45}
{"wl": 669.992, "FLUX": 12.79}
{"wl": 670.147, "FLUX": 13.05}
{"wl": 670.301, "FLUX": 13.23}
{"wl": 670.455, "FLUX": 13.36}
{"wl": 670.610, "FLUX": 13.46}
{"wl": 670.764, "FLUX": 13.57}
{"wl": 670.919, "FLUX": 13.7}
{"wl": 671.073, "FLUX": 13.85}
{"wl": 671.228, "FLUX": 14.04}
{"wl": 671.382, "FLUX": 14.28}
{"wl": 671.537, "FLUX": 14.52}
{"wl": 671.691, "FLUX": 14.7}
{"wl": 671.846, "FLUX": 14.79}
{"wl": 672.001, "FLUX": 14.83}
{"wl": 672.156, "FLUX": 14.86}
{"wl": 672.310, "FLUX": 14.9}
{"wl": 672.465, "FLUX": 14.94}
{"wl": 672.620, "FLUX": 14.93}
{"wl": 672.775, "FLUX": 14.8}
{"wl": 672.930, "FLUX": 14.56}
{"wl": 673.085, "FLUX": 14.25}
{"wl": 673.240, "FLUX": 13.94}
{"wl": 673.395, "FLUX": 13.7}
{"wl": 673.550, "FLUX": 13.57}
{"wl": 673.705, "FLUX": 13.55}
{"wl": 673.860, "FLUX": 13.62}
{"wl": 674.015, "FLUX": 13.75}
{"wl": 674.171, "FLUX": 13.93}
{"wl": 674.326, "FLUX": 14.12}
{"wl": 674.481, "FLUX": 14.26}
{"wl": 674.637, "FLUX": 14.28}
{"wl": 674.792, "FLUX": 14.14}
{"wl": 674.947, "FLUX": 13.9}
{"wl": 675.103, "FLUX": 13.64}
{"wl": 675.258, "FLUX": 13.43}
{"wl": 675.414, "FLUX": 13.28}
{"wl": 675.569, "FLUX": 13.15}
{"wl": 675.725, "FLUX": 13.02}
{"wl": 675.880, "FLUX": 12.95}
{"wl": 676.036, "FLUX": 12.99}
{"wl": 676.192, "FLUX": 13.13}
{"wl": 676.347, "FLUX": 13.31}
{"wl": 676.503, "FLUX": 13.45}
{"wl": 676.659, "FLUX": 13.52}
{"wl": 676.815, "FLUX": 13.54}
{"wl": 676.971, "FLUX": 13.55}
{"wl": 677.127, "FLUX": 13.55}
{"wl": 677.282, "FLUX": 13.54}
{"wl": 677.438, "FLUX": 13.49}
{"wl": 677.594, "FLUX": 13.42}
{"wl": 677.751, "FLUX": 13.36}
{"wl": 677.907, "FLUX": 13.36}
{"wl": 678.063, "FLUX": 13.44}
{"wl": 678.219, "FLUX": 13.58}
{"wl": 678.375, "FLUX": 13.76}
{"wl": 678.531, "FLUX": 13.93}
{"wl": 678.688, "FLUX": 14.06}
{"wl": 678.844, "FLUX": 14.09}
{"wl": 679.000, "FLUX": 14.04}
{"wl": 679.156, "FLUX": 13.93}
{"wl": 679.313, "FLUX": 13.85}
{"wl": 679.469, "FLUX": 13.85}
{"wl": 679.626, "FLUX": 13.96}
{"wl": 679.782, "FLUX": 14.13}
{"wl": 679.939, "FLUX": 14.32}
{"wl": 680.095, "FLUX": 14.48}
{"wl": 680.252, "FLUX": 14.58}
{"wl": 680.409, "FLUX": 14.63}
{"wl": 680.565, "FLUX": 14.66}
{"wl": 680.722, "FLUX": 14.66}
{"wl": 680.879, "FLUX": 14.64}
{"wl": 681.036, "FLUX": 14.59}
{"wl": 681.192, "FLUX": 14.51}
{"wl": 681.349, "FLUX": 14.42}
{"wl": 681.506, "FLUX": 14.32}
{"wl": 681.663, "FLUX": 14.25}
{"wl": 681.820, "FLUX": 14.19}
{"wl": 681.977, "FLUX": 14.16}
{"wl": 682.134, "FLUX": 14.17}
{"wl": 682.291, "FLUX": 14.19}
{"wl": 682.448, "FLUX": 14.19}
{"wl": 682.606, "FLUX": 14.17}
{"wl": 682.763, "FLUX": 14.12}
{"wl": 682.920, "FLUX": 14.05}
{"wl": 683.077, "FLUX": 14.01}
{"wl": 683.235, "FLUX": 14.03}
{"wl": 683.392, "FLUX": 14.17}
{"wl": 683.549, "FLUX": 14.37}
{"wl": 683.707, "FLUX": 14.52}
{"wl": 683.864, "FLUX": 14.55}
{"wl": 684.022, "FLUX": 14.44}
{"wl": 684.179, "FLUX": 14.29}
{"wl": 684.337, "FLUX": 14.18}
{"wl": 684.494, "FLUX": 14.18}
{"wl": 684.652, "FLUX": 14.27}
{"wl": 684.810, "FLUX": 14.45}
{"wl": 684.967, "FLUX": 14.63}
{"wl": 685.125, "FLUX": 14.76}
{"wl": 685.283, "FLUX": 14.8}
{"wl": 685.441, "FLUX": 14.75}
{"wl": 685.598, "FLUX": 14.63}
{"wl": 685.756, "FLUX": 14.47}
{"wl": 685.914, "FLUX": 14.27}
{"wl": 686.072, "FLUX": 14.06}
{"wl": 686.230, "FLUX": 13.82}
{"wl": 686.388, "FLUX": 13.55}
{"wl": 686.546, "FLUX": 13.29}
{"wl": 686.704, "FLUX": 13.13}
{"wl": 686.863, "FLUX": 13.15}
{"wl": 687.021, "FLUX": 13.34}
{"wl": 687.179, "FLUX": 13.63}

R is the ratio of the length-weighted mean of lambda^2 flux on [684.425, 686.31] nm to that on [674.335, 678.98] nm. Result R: 1.1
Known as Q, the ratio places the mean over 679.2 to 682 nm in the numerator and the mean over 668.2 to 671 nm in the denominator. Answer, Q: 1.2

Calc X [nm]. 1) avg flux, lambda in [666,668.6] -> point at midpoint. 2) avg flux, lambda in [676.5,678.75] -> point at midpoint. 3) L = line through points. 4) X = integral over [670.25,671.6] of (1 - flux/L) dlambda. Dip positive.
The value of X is -0.09 nm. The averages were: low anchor 12.6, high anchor 13.6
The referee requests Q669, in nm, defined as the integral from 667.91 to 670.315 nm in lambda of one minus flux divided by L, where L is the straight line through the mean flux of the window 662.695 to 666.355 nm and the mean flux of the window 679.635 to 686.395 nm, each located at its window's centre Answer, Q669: 0.30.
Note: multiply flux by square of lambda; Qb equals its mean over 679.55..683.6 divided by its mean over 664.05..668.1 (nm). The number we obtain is 1.1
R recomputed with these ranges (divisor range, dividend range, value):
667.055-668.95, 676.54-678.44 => 1.15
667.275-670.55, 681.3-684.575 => 1.22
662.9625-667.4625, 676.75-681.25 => 1.11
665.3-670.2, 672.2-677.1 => 1.12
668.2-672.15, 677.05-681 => 1.11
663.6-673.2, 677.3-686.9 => 1.12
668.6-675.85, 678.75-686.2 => 1.09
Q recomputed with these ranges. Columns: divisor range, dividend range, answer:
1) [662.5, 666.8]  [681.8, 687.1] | 1.07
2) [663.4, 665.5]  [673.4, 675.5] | 1.05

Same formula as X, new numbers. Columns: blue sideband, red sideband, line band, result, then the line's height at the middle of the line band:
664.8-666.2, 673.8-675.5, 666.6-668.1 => 0.144 nm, 14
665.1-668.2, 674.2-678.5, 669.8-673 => -0.177 nm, 13.4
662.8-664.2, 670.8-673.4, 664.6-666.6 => -0.099 nm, 13.1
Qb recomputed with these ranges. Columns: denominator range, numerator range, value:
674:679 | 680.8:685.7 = 1.08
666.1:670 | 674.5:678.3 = 1.13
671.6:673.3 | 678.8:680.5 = 0.99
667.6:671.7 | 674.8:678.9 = 1.09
